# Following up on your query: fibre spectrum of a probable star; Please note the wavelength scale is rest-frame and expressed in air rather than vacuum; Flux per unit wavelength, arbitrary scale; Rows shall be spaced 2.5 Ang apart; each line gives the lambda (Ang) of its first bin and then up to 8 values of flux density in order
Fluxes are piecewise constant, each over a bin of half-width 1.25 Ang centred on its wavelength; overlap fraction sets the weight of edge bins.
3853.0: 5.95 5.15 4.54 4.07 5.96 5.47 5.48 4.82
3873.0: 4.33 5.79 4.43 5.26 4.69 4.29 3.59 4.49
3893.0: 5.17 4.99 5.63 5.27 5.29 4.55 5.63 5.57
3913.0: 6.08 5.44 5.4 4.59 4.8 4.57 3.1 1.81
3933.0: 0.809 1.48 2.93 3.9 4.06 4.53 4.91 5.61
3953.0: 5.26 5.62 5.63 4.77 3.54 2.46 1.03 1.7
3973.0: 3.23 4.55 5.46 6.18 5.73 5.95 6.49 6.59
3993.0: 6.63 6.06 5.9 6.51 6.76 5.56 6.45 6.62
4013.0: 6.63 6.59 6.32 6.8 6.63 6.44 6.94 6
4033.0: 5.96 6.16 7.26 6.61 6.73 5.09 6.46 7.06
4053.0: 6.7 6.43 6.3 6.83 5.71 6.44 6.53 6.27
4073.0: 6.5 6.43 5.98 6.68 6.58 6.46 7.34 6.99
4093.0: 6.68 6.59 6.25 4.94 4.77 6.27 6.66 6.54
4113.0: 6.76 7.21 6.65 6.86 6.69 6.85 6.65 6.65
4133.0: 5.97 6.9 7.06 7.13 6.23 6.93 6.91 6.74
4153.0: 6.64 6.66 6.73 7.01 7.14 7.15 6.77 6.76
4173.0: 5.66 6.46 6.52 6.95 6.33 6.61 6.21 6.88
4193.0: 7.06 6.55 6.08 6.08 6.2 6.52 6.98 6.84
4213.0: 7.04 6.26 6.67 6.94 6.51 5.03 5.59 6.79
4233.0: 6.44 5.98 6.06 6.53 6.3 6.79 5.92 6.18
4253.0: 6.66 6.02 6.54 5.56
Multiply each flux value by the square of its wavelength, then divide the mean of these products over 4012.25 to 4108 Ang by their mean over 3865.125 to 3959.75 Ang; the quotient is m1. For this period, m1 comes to 1.5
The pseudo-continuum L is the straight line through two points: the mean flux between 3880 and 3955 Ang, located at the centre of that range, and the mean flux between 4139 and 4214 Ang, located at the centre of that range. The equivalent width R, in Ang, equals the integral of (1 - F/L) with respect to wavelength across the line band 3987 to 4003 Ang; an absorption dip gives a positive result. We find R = -4.0 Ang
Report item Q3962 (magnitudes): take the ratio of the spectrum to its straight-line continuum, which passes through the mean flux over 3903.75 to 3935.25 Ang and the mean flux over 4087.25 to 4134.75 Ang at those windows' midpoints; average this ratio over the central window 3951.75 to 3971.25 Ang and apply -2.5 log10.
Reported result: 0.24 mag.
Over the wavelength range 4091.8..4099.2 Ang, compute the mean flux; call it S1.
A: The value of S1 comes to 6.51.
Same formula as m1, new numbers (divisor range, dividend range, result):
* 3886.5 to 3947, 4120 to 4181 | 1.75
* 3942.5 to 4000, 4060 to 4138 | 1.41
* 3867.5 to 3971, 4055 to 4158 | 1.64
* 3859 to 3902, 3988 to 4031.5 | 1.40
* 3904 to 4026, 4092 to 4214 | 1.45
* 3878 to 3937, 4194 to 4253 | 1.67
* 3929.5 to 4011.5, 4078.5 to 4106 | 1.43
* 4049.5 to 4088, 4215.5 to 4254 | 1.05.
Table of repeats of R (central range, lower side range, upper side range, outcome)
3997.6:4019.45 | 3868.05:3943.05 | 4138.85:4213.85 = -4.6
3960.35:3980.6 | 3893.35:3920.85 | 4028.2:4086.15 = 8.2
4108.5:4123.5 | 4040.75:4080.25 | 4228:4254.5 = -1.0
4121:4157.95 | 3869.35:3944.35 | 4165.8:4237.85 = -4.2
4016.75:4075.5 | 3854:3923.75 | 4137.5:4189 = -4.5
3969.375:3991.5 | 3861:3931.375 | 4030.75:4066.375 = 2.5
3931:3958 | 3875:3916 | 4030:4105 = 7.5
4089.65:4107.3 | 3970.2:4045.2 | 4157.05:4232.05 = 0.7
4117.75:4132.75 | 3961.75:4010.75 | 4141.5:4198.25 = -0.9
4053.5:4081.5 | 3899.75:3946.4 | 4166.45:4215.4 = -4.7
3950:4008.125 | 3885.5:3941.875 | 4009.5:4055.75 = 4.5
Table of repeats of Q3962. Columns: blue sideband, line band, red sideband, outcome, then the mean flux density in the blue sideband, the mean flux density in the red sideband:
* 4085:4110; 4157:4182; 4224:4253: -0.08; 6.3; 6.17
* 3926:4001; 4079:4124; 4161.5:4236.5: -0.15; 4.39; 6.5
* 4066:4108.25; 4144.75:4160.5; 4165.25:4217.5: -0.05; 6.34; 6.56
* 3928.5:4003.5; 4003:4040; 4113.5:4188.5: -0.25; 4.5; 6.71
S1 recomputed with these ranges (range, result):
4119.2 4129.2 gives 6.76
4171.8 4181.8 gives 6.4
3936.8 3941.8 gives 3.43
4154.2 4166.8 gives 6.94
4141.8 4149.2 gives 6.69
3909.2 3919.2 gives 5.62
